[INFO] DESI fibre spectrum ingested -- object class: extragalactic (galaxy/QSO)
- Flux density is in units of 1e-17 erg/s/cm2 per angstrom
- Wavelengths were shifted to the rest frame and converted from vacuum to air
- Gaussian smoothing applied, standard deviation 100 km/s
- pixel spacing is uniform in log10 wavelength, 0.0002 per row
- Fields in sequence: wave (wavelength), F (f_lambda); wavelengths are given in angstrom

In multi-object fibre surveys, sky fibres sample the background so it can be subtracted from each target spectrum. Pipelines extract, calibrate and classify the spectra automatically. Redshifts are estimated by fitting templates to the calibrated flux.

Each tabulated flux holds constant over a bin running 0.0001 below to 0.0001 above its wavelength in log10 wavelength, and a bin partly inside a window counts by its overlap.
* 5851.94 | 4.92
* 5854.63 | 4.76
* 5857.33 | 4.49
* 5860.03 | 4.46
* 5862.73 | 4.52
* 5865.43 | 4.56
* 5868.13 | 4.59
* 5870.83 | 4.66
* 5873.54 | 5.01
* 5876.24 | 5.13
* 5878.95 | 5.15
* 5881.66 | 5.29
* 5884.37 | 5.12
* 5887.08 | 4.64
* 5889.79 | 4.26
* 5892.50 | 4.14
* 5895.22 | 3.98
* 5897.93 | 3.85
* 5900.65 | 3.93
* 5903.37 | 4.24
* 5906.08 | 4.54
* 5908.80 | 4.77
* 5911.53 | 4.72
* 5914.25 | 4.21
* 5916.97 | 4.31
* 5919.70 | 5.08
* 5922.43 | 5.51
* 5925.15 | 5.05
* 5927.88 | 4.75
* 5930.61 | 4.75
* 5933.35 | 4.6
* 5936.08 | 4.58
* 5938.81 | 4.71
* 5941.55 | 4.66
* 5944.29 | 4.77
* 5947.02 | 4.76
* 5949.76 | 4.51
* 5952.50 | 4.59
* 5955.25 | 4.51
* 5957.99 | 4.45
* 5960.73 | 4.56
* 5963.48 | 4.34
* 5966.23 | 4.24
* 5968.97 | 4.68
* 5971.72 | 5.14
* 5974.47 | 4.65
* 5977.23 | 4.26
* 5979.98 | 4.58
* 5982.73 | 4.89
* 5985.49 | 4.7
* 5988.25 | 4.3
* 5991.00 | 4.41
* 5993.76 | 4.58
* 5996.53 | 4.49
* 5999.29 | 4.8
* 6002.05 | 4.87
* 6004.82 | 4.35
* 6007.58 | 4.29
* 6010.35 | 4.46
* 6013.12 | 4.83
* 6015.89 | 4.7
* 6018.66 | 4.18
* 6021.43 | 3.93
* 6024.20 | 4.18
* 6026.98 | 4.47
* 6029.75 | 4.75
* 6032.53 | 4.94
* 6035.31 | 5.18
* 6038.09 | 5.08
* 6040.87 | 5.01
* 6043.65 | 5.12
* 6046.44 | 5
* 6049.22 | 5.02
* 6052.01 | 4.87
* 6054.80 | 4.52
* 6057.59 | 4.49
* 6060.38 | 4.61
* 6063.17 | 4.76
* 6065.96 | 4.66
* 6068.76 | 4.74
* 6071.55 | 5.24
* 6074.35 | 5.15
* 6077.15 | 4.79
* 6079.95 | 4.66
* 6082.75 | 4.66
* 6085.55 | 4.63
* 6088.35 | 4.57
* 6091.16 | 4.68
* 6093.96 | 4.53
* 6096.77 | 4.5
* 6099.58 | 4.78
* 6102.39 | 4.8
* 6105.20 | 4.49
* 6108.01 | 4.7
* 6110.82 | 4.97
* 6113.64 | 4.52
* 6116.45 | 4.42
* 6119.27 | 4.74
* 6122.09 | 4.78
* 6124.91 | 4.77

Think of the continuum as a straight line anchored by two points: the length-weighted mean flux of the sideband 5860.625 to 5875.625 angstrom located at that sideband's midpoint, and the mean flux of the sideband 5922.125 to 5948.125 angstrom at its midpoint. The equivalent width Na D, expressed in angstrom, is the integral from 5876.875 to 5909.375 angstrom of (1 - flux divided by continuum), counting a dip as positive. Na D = 1.5 angstrom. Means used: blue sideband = 4.68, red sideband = 4.79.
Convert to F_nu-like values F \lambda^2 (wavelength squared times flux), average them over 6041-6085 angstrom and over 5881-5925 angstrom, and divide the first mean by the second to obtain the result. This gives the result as 1.12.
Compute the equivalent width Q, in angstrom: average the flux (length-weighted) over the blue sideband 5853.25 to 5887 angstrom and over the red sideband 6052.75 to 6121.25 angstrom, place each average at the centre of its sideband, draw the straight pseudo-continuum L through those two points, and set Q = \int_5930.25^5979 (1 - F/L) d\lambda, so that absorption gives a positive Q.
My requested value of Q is 1.7 angstrom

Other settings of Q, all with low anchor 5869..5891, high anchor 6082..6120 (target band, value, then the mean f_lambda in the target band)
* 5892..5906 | 2.3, 4.07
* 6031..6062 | -1.2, 4.89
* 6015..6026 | 1.2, 4.24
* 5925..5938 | 0.3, 4.72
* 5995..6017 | 0.7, 4.6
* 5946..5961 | 0.8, 4.56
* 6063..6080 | -0.7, 4.88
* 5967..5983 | 0.4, 4.67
